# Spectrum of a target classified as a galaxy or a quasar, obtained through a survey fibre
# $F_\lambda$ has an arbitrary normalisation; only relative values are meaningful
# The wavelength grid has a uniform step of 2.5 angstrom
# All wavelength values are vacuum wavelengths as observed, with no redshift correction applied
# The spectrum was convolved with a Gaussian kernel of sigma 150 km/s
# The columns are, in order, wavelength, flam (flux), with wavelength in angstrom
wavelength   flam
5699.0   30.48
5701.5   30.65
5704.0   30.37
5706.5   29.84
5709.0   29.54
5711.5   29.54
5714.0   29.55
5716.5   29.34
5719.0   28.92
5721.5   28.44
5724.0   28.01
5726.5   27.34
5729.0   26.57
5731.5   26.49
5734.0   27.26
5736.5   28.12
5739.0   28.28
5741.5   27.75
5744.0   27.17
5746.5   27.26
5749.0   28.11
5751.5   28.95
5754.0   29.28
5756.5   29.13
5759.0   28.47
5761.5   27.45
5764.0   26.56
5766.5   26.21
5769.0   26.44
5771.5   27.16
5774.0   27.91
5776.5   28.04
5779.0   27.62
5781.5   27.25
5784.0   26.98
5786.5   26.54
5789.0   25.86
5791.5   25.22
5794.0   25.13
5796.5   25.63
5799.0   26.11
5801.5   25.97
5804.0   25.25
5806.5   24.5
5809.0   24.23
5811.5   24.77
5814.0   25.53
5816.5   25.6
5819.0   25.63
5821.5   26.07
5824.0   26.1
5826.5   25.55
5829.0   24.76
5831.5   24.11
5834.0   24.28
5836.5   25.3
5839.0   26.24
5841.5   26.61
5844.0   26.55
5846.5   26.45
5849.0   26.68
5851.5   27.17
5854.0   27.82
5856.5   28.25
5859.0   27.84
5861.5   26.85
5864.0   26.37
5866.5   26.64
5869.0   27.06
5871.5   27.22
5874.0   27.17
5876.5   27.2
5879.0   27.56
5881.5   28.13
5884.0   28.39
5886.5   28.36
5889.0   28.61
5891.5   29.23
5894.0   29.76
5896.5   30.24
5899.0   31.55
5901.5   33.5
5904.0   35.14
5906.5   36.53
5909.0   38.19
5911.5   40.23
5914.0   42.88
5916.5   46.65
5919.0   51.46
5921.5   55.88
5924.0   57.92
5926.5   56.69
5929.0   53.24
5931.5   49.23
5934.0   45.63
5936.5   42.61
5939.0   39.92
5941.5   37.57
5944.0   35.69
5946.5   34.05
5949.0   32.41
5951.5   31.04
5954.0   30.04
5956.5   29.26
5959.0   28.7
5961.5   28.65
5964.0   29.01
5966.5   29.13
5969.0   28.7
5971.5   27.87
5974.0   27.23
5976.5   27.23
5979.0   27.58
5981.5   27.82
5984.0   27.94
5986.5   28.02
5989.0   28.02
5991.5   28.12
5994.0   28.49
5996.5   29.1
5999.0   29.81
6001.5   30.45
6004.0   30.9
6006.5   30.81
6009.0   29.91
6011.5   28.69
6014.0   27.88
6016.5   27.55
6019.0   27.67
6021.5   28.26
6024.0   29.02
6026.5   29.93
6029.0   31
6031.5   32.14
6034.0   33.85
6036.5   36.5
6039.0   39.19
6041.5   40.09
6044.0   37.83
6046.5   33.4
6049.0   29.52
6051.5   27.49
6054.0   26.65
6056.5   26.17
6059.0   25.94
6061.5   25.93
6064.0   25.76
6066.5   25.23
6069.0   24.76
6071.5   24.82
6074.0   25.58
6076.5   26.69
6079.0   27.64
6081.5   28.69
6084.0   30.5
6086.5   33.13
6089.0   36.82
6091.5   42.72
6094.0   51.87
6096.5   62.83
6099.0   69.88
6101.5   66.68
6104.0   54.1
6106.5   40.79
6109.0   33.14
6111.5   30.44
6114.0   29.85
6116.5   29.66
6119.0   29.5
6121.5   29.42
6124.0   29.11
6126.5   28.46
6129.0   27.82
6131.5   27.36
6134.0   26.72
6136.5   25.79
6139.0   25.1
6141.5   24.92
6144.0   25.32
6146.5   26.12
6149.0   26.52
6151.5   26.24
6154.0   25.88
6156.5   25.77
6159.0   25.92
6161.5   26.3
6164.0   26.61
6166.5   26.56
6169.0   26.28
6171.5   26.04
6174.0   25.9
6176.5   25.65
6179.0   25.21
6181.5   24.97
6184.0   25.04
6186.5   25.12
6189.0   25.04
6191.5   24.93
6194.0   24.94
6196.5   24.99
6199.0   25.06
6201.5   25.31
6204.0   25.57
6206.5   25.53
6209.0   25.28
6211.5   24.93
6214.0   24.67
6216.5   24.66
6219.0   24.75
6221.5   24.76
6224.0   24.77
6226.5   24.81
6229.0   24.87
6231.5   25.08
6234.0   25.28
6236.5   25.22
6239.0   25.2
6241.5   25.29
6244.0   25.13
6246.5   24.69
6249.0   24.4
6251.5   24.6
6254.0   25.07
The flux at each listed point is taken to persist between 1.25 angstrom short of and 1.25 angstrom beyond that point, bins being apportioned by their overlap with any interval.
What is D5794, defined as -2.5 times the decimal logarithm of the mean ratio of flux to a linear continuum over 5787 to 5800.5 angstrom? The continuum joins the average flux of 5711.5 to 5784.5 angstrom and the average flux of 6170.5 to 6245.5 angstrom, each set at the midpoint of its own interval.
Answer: 0.08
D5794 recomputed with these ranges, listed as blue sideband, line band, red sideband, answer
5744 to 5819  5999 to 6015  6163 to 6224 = -0.15 mag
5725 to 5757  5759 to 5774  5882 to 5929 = 0.10 mag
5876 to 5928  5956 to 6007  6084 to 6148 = 0.28 mag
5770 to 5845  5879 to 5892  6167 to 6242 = -0.11 mag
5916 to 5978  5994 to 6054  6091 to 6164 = 0.17 mag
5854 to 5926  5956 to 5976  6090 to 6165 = 0.19 mag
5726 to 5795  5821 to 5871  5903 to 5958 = 0.30 mag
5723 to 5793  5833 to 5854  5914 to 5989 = 0.20 mag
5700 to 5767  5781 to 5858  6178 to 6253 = 0.08 mag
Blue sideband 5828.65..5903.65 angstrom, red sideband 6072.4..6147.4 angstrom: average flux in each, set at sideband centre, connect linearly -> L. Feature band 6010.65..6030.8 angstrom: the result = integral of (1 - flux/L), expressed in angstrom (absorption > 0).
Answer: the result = 2.1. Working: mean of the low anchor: 27.7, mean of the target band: 28.8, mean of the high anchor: 34.9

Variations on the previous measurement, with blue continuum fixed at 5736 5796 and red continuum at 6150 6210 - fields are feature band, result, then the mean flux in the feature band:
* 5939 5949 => -3.49 angstrom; 35.9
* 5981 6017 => -3.54 angstrom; 29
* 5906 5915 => -4.34 angstrom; 39.6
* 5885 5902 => -2.03 angstrom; 30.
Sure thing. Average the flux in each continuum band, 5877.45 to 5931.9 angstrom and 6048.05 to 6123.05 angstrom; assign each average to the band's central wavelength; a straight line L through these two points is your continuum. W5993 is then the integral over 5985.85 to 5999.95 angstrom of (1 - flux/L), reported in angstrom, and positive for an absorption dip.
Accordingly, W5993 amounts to 3.2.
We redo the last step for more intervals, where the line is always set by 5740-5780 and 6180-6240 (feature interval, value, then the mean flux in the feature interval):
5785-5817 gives 2.40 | 25.4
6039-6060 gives -4.39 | 31.4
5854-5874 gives -0.08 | 27.2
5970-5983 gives -0.56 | 27.6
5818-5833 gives 1.09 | 25.3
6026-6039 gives -3.68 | 33.5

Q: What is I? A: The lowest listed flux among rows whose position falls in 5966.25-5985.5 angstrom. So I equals 27.23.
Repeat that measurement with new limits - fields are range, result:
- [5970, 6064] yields 25.76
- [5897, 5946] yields 31.55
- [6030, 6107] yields 24.76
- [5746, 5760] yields 27.26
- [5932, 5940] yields 39.92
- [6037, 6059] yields 25.94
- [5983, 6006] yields 27.94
